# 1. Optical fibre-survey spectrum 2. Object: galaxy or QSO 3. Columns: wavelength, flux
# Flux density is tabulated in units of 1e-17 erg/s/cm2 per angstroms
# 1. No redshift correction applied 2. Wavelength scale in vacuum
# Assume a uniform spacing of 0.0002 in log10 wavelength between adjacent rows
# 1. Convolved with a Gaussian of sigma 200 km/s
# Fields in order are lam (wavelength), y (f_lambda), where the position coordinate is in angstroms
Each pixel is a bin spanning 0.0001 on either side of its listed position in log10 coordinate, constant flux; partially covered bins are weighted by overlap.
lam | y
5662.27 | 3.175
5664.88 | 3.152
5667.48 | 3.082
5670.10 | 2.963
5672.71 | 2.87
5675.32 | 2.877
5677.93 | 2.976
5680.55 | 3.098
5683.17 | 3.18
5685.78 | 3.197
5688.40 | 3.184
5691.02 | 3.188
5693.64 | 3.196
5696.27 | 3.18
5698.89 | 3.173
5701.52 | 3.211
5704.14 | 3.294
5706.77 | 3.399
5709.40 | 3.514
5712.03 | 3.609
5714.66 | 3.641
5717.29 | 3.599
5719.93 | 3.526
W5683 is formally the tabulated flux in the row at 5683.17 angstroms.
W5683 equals 3.18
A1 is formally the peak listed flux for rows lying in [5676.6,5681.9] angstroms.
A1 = 3.098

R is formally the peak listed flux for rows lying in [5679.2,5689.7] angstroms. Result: 3.197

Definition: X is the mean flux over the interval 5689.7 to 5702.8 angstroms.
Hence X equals 3.19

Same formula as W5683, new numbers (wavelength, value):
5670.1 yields 2.963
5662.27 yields 3.175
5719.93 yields 3.526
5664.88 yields 3.152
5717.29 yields 3.599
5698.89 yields 3.173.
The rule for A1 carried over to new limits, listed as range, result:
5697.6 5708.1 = 3.399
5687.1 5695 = 3.196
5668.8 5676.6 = 2.963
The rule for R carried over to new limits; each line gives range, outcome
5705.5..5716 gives 3.641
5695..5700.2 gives 3.18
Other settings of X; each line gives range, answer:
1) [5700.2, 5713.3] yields 3.4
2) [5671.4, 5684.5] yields 3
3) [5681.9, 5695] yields 3.19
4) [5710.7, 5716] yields 3.63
